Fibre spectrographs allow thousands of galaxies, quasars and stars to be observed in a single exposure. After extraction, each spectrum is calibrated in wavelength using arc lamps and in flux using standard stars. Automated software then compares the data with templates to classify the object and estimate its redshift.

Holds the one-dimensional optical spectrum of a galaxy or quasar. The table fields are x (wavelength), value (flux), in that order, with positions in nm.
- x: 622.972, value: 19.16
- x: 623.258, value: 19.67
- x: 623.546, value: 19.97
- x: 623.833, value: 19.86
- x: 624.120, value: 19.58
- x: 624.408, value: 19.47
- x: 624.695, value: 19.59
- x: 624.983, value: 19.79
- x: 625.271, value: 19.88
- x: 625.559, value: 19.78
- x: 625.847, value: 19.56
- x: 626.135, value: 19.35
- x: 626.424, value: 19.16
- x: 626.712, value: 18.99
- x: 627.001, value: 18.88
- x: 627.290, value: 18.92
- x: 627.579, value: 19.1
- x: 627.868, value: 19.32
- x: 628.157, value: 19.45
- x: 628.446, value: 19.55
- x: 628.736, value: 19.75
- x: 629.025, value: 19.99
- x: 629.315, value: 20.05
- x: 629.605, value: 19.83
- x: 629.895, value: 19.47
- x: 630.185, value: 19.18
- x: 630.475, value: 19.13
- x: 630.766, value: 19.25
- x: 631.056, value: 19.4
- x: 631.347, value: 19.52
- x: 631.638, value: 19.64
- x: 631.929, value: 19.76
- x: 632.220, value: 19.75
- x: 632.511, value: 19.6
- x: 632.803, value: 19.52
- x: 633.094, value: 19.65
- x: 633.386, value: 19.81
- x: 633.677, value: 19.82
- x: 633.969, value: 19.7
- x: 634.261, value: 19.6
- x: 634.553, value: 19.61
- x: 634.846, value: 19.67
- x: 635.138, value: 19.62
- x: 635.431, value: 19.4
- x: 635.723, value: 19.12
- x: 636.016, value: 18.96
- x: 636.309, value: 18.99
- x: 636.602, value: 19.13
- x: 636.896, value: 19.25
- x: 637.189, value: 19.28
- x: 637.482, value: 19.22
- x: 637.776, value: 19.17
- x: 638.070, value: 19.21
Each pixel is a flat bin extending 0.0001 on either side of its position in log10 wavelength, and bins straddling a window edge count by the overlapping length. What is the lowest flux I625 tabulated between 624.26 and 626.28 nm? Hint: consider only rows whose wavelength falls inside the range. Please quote 19.35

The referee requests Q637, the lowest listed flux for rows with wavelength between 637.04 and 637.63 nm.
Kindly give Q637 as 19.22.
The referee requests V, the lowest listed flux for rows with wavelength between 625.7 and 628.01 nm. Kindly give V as 18.88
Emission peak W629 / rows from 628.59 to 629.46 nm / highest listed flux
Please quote 20.05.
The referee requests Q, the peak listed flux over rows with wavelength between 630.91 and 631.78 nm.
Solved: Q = 19.64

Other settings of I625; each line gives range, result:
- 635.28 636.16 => 18.96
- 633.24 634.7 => 19.6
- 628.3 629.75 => 19.55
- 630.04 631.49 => 19.13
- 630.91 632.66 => 19.4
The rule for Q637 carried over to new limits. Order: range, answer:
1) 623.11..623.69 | 19.67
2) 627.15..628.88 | 18.92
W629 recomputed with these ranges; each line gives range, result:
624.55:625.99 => 19.88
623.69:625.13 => 19.86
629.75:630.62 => 19.47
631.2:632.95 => 19.76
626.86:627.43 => 18.92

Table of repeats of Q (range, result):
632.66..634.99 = 19.82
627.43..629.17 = 19.99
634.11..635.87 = 19.67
